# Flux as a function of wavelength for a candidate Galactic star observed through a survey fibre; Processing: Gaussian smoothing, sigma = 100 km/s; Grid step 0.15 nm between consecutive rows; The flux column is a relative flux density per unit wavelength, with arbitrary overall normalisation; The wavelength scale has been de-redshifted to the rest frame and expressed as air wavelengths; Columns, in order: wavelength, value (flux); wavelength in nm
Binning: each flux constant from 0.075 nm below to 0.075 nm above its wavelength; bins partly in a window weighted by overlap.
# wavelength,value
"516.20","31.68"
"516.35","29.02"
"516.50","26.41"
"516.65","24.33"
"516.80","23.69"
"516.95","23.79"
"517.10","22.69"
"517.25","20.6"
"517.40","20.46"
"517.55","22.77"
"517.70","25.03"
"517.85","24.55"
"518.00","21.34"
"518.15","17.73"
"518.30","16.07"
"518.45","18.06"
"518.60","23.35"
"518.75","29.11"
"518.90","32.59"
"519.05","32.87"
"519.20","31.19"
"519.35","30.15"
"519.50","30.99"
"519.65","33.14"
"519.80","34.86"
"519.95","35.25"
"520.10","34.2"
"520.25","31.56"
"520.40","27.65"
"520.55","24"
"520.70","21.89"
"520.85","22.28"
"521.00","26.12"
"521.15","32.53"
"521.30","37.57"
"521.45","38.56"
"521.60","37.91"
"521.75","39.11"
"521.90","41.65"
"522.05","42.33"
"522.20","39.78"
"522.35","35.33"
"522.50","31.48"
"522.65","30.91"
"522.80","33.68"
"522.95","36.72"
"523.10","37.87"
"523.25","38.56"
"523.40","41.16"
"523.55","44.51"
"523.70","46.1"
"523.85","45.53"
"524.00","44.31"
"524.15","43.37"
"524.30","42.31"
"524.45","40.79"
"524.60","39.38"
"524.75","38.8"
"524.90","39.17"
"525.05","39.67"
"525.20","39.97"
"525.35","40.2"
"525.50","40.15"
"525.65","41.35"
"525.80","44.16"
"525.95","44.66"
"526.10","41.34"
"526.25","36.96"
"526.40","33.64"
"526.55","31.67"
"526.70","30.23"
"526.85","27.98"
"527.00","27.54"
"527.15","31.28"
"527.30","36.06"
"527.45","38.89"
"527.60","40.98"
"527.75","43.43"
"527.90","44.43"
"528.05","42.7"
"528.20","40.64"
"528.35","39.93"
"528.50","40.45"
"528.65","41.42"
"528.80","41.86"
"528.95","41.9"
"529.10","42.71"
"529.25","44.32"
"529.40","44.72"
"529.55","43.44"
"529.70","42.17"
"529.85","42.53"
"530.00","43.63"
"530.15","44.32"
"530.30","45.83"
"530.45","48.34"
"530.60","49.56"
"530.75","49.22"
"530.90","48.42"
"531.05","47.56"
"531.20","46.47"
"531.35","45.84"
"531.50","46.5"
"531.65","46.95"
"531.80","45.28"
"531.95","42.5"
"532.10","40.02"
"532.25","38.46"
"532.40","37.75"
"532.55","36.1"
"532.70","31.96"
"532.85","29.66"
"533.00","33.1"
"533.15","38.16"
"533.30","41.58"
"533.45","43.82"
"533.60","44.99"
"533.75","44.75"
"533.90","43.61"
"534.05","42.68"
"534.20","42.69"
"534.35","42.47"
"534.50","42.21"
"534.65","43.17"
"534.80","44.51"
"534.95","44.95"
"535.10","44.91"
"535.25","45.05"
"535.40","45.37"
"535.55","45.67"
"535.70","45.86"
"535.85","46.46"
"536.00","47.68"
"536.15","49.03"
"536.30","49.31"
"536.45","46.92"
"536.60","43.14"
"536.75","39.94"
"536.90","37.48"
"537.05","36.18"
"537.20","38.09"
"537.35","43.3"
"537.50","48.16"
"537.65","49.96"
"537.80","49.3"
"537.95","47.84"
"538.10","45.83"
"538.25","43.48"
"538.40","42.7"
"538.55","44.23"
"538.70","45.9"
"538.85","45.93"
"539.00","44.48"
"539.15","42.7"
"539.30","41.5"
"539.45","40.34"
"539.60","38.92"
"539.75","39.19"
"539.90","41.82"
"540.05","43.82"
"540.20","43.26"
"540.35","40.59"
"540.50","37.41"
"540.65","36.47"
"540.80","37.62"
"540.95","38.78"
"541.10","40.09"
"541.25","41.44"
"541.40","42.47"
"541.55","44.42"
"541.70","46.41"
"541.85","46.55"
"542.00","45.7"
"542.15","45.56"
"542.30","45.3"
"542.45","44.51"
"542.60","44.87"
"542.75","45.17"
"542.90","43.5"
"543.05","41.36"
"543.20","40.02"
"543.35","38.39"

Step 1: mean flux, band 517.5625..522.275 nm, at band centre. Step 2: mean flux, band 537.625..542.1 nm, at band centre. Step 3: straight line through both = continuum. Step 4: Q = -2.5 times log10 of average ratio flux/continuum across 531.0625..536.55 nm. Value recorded -0.11 mag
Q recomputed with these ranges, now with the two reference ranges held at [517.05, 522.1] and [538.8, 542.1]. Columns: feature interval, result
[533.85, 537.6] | -0.14 mag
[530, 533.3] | -0.17 mag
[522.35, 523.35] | -0.14 mag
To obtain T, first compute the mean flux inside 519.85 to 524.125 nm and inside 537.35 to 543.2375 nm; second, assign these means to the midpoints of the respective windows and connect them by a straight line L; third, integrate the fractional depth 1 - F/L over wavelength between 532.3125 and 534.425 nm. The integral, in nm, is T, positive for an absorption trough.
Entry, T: 0.049 nm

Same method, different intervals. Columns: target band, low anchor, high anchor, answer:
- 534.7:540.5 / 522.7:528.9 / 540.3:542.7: -0.321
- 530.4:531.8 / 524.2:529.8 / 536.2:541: -0.237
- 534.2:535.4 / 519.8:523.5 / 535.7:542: -0.082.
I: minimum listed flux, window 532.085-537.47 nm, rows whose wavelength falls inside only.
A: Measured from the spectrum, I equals 29.66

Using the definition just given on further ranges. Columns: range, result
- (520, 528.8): 21.89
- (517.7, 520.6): 16.07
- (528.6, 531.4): 41.42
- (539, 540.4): 38.92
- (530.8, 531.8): 45.28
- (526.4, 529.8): 27.54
